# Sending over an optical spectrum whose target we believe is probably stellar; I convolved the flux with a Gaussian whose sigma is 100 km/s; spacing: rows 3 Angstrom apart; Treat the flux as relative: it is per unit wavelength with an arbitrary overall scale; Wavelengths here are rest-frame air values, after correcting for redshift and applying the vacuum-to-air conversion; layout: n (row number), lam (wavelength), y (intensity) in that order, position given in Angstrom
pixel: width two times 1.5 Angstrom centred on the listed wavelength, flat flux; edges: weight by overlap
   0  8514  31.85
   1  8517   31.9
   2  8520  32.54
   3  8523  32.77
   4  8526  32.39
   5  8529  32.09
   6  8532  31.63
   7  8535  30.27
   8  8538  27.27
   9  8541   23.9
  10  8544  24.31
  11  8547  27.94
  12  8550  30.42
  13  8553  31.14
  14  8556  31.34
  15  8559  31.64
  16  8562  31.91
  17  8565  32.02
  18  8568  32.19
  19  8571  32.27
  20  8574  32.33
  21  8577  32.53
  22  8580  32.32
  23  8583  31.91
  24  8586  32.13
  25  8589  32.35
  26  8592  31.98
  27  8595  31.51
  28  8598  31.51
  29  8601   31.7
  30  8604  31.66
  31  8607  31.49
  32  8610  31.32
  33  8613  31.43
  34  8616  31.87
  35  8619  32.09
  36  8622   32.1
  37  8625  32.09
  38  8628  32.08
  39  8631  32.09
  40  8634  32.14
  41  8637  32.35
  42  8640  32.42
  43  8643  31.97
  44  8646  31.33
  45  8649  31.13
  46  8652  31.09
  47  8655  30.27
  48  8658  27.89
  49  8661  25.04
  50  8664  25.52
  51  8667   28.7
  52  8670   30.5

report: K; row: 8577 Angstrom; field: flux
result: 32.53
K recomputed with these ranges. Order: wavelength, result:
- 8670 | 30.5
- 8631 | 32.09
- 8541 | 23.9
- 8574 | 32.33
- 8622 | 32.1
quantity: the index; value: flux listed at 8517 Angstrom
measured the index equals 31.9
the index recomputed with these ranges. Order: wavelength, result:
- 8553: 31.14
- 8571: 32.27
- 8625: 32.09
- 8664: 25.52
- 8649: 31.13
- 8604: 31.66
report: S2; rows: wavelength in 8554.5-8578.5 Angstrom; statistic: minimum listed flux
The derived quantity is 31.34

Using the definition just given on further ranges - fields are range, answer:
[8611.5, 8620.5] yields 31.43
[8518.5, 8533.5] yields 31.63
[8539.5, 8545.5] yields 23.9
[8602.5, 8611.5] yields 31.32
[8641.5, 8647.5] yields 31.33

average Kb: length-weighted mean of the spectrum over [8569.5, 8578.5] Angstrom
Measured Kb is 32.4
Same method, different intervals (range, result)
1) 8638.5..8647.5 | 31.9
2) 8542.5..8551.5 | 27.6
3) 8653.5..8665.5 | 27.2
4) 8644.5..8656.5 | 31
